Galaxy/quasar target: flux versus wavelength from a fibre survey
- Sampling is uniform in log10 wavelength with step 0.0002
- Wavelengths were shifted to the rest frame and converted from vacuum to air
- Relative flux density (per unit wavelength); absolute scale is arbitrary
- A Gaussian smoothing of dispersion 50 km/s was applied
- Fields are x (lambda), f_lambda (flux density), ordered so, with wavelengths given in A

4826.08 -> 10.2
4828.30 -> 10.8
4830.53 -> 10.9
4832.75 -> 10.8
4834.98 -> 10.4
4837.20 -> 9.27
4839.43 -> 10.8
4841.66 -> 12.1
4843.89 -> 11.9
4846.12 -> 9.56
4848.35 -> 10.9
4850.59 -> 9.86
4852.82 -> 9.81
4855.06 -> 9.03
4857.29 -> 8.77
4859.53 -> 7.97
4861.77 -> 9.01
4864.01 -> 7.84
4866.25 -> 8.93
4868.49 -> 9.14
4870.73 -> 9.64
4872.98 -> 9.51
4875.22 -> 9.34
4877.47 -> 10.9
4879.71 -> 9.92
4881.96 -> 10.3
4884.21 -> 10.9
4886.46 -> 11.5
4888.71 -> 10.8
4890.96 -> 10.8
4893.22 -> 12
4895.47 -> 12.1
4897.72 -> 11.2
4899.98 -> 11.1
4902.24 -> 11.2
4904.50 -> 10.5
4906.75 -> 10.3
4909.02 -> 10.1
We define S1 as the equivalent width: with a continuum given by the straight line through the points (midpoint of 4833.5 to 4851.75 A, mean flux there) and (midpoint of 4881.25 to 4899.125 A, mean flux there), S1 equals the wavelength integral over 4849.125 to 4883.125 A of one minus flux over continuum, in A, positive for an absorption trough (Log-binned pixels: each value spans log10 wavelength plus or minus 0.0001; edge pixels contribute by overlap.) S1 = 4.9 A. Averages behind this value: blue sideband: 10.6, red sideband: 11.2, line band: 9.35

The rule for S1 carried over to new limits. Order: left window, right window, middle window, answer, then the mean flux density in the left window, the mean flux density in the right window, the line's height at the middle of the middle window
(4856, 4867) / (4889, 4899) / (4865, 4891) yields -0.25 A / 8.5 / 11.5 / 10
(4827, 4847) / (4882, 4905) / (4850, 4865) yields 2.78 A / 10.7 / 11.2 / 10.9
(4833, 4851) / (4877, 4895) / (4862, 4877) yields 2.33 A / 10.6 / 10.9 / 10.8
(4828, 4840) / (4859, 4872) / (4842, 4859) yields -0.70 A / 10.5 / 8.8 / 9.59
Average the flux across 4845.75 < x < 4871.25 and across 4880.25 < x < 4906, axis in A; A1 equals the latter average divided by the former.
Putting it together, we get 1.21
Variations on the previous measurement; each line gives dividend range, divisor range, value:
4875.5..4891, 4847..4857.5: 1.09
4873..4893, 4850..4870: 1.18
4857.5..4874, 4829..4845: 0.81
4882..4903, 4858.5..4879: 1.23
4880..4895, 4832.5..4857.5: 1.07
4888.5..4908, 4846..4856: 1.13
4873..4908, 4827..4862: 1.07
